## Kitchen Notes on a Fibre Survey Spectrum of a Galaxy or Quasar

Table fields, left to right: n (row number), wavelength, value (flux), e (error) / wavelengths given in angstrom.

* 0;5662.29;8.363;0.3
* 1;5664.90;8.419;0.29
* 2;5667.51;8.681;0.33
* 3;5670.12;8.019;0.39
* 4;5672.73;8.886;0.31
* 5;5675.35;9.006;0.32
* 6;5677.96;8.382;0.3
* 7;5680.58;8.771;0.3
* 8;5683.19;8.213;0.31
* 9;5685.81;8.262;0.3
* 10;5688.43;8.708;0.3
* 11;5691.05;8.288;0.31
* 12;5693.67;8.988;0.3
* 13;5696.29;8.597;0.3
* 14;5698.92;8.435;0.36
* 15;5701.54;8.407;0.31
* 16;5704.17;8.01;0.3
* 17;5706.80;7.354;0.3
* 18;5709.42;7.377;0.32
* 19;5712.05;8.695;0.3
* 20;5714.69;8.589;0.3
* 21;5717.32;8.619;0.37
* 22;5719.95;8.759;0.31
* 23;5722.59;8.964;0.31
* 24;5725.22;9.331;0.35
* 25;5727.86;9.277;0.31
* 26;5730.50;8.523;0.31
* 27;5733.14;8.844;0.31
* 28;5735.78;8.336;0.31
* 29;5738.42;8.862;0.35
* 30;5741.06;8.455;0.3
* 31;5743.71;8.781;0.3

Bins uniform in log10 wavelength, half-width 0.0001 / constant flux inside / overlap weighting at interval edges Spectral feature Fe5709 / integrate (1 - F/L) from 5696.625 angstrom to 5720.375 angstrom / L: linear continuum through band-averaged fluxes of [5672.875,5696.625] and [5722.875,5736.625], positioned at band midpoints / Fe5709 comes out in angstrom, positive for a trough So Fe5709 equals 1.4 angstrom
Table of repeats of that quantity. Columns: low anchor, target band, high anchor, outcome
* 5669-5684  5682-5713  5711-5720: 1.21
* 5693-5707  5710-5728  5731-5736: -0.62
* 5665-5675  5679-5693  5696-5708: -0.22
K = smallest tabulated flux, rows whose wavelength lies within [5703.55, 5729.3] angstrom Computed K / 7.354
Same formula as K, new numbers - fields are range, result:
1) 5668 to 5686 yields 8.019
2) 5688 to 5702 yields 8.288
